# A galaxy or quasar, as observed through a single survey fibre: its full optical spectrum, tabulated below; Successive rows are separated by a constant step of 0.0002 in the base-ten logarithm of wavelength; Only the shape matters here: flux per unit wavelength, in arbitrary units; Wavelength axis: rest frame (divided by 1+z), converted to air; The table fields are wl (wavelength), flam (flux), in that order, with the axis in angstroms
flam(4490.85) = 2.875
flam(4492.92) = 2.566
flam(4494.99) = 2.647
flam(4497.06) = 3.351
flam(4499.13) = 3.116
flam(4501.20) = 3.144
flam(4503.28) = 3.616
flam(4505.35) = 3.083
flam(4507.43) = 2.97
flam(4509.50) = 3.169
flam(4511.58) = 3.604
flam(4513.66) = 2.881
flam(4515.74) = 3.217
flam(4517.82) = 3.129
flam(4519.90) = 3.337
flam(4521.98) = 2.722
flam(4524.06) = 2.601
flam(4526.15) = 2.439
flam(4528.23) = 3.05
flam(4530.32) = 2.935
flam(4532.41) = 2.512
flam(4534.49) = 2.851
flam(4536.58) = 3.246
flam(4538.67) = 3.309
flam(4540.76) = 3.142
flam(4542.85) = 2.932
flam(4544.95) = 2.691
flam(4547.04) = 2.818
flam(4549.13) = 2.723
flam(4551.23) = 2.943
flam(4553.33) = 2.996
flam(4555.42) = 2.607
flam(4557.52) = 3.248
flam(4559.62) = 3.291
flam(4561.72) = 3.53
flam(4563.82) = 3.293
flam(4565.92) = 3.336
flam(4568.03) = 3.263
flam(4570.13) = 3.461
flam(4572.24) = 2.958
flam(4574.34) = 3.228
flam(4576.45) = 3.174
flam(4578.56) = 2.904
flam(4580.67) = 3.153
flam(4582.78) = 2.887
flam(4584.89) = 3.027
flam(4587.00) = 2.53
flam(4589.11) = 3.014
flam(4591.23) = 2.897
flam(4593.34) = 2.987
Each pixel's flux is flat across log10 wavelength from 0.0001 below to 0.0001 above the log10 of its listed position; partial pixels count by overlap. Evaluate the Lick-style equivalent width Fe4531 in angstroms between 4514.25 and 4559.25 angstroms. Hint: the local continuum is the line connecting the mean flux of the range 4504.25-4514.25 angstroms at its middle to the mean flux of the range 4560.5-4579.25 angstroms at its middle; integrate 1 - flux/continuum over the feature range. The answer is 3.7 angstroms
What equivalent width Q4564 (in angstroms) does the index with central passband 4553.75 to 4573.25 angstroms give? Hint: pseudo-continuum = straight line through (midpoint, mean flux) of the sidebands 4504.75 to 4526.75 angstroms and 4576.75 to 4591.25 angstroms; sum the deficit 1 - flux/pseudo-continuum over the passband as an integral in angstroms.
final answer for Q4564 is -1.7 angstroms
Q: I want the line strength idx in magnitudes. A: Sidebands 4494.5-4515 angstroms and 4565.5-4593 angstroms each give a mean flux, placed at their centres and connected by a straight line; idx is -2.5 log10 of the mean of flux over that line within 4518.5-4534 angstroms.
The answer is 0.120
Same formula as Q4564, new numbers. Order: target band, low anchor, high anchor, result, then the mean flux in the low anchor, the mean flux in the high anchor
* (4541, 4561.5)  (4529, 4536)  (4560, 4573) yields 0.9 angstroms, 2.81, 3.31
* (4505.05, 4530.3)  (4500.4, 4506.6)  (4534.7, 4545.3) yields 1.5 angstroms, 3.27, 3.07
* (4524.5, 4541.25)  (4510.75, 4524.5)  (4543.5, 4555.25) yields 0.2 angstroms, 3.08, 2.82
